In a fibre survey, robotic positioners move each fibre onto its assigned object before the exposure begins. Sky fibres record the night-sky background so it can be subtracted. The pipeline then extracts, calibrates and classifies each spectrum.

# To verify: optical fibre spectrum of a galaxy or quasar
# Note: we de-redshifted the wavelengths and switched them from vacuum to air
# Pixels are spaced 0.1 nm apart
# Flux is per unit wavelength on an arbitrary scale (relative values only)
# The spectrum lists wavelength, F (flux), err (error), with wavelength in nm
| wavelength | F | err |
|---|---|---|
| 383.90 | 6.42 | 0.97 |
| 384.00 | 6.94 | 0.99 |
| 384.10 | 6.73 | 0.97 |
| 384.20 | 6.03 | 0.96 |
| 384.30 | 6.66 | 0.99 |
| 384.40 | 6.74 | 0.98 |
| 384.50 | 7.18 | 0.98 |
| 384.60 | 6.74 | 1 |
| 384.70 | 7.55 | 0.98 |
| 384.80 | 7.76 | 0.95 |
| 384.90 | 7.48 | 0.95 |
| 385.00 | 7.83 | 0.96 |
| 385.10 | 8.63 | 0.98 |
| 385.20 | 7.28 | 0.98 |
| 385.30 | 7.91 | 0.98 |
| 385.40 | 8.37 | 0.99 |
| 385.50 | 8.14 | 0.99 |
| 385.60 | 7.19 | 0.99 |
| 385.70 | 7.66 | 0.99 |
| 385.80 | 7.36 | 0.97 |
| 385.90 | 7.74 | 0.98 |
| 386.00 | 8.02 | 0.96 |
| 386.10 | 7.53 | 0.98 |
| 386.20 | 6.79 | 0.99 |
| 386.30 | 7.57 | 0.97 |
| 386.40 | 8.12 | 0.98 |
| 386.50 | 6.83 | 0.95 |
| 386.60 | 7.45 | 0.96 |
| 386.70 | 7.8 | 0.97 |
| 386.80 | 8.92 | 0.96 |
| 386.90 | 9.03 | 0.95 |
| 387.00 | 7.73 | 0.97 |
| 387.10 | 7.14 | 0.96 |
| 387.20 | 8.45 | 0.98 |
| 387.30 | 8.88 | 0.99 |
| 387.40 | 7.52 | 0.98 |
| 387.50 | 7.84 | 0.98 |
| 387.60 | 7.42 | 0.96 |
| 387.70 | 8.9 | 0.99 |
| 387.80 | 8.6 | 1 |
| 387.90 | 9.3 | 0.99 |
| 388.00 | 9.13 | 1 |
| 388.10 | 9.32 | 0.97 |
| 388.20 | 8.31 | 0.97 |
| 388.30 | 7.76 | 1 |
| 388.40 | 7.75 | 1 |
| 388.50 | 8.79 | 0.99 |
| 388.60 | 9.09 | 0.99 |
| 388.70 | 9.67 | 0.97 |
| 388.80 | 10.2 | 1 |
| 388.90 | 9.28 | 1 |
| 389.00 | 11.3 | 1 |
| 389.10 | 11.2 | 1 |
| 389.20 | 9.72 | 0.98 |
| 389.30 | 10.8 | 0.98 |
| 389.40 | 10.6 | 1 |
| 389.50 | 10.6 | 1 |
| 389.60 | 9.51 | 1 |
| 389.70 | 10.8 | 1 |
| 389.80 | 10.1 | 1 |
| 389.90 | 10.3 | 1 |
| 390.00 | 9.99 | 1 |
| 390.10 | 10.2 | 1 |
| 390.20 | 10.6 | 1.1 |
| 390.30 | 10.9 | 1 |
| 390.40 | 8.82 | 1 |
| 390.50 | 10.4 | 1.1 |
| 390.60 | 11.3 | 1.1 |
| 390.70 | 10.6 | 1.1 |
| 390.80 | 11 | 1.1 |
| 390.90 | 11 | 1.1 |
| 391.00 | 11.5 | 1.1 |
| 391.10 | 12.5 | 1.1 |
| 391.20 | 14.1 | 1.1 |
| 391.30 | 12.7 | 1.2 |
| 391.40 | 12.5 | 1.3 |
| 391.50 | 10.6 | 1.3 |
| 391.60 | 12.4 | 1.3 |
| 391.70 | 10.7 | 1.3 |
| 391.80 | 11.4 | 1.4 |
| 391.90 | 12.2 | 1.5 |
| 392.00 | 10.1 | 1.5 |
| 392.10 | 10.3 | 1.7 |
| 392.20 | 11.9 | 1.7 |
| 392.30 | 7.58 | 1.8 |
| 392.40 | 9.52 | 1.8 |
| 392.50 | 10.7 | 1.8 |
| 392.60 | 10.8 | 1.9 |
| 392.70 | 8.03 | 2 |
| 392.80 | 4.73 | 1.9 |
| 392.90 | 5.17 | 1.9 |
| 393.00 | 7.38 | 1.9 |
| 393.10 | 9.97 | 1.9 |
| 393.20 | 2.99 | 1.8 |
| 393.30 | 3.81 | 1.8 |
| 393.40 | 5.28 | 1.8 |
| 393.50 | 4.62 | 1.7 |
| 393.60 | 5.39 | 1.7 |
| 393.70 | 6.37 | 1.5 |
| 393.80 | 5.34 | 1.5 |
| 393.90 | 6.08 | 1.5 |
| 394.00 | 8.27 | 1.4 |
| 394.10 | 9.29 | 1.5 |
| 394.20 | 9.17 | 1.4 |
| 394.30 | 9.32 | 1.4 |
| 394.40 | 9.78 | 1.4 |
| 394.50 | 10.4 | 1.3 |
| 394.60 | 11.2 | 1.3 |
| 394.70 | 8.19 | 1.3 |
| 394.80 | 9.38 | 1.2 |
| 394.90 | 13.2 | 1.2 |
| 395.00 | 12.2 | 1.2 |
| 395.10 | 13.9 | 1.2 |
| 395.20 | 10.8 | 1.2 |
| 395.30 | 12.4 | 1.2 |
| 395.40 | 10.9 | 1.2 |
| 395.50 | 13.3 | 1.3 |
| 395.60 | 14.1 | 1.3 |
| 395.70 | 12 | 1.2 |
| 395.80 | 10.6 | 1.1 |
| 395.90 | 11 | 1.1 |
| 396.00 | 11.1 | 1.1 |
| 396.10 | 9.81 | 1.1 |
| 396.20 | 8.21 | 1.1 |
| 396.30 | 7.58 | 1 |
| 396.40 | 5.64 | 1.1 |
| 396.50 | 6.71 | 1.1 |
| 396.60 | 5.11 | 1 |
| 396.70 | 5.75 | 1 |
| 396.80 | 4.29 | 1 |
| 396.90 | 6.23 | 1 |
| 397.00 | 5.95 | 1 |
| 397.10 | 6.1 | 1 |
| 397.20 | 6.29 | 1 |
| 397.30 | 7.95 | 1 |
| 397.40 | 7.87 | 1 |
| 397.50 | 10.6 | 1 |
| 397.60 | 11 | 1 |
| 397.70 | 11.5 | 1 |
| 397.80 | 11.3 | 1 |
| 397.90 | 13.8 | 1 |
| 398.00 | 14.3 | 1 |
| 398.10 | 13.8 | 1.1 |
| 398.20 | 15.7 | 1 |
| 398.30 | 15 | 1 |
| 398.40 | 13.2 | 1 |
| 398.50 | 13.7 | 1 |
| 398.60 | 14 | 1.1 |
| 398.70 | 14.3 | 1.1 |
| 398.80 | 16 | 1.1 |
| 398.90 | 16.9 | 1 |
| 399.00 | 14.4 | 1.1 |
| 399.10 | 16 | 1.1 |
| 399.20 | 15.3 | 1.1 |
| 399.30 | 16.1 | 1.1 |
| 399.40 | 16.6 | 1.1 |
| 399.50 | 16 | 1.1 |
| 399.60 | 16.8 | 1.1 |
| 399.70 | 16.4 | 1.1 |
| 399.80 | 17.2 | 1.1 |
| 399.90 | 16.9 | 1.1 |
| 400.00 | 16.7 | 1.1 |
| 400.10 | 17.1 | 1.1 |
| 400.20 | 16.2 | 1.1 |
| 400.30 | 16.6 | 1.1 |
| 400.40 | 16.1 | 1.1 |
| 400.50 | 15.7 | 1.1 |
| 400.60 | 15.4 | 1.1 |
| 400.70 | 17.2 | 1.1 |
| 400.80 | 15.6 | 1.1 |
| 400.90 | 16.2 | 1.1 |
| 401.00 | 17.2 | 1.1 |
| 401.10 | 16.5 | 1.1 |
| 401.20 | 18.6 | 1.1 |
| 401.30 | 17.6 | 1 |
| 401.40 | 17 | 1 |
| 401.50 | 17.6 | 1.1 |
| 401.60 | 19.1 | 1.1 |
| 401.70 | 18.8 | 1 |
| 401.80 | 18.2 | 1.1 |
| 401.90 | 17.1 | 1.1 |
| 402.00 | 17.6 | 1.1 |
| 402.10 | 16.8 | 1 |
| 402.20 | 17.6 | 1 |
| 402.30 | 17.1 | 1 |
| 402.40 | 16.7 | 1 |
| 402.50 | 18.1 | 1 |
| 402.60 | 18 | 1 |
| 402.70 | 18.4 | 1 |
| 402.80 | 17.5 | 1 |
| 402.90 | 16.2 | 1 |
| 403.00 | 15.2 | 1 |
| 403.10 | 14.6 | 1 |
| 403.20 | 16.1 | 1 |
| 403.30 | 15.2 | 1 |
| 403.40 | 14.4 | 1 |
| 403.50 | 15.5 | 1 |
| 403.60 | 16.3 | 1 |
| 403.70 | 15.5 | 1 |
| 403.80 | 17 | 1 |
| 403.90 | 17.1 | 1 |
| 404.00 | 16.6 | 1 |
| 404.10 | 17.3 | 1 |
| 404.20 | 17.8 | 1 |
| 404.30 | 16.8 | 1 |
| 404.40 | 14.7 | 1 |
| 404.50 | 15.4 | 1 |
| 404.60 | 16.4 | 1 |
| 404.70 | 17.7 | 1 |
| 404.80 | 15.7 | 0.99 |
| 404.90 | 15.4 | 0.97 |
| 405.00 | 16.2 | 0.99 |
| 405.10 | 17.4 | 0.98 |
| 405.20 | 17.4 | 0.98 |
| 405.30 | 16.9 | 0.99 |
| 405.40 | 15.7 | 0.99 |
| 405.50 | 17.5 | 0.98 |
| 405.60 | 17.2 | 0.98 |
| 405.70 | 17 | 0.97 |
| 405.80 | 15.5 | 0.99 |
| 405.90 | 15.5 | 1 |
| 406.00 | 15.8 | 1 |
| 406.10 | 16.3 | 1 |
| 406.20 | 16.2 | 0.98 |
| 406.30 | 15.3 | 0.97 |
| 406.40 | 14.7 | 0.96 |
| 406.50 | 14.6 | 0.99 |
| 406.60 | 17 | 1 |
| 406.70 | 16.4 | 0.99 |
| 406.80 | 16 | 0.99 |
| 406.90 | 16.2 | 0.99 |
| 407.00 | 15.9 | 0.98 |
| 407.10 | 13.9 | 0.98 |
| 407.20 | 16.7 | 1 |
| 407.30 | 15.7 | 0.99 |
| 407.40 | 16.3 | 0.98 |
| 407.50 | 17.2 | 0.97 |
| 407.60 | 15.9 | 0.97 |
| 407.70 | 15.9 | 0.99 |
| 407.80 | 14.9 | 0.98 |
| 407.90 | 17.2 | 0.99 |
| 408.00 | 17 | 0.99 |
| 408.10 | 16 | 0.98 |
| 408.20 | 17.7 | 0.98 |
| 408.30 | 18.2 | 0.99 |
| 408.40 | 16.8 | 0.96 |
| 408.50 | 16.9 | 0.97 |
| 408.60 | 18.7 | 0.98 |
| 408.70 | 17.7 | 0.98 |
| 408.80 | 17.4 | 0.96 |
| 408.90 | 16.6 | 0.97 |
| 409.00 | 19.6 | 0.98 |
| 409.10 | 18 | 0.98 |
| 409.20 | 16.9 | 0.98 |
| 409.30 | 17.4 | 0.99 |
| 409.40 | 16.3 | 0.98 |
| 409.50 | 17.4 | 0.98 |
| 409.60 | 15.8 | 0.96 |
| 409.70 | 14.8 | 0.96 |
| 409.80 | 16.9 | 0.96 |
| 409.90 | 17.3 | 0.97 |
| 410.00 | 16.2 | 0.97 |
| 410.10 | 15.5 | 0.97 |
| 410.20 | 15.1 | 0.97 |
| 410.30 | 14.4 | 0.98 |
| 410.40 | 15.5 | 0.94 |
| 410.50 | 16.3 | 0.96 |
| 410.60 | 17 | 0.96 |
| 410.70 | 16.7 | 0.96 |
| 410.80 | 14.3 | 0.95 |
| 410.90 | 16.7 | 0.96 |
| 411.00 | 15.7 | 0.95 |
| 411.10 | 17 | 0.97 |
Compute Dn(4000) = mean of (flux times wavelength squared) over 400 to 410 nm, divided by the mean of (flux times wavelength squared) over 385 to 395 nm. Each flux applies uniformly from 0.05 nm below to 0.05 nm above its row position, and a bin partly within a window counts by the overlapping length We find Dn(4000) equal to 1.98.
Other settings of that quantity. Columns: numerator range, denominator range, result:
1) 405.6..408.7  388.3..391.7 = 1.68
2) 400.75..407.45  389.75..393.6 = 1.83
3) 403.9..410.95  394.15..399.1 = 1.61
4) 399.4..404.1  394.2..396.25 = 1.57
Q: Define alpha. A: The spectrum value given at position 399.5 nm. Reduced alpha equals 16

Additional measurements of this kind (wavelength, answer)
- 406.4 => 14.7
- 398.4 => 13.2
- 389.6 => 9.51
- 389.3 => 10.8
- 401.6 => 19.1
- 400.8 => 15.6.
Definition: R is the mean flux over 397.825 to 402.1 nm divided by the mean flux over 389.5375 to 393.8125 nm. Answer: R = 1.71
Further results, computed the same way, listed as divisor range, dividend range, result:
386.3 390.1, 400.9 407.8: 1.83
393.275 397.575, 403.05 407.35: 1.86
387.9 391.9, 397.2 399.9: 1.34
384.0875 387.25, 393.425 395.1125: 1.16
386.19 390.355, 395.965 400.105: 1.32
